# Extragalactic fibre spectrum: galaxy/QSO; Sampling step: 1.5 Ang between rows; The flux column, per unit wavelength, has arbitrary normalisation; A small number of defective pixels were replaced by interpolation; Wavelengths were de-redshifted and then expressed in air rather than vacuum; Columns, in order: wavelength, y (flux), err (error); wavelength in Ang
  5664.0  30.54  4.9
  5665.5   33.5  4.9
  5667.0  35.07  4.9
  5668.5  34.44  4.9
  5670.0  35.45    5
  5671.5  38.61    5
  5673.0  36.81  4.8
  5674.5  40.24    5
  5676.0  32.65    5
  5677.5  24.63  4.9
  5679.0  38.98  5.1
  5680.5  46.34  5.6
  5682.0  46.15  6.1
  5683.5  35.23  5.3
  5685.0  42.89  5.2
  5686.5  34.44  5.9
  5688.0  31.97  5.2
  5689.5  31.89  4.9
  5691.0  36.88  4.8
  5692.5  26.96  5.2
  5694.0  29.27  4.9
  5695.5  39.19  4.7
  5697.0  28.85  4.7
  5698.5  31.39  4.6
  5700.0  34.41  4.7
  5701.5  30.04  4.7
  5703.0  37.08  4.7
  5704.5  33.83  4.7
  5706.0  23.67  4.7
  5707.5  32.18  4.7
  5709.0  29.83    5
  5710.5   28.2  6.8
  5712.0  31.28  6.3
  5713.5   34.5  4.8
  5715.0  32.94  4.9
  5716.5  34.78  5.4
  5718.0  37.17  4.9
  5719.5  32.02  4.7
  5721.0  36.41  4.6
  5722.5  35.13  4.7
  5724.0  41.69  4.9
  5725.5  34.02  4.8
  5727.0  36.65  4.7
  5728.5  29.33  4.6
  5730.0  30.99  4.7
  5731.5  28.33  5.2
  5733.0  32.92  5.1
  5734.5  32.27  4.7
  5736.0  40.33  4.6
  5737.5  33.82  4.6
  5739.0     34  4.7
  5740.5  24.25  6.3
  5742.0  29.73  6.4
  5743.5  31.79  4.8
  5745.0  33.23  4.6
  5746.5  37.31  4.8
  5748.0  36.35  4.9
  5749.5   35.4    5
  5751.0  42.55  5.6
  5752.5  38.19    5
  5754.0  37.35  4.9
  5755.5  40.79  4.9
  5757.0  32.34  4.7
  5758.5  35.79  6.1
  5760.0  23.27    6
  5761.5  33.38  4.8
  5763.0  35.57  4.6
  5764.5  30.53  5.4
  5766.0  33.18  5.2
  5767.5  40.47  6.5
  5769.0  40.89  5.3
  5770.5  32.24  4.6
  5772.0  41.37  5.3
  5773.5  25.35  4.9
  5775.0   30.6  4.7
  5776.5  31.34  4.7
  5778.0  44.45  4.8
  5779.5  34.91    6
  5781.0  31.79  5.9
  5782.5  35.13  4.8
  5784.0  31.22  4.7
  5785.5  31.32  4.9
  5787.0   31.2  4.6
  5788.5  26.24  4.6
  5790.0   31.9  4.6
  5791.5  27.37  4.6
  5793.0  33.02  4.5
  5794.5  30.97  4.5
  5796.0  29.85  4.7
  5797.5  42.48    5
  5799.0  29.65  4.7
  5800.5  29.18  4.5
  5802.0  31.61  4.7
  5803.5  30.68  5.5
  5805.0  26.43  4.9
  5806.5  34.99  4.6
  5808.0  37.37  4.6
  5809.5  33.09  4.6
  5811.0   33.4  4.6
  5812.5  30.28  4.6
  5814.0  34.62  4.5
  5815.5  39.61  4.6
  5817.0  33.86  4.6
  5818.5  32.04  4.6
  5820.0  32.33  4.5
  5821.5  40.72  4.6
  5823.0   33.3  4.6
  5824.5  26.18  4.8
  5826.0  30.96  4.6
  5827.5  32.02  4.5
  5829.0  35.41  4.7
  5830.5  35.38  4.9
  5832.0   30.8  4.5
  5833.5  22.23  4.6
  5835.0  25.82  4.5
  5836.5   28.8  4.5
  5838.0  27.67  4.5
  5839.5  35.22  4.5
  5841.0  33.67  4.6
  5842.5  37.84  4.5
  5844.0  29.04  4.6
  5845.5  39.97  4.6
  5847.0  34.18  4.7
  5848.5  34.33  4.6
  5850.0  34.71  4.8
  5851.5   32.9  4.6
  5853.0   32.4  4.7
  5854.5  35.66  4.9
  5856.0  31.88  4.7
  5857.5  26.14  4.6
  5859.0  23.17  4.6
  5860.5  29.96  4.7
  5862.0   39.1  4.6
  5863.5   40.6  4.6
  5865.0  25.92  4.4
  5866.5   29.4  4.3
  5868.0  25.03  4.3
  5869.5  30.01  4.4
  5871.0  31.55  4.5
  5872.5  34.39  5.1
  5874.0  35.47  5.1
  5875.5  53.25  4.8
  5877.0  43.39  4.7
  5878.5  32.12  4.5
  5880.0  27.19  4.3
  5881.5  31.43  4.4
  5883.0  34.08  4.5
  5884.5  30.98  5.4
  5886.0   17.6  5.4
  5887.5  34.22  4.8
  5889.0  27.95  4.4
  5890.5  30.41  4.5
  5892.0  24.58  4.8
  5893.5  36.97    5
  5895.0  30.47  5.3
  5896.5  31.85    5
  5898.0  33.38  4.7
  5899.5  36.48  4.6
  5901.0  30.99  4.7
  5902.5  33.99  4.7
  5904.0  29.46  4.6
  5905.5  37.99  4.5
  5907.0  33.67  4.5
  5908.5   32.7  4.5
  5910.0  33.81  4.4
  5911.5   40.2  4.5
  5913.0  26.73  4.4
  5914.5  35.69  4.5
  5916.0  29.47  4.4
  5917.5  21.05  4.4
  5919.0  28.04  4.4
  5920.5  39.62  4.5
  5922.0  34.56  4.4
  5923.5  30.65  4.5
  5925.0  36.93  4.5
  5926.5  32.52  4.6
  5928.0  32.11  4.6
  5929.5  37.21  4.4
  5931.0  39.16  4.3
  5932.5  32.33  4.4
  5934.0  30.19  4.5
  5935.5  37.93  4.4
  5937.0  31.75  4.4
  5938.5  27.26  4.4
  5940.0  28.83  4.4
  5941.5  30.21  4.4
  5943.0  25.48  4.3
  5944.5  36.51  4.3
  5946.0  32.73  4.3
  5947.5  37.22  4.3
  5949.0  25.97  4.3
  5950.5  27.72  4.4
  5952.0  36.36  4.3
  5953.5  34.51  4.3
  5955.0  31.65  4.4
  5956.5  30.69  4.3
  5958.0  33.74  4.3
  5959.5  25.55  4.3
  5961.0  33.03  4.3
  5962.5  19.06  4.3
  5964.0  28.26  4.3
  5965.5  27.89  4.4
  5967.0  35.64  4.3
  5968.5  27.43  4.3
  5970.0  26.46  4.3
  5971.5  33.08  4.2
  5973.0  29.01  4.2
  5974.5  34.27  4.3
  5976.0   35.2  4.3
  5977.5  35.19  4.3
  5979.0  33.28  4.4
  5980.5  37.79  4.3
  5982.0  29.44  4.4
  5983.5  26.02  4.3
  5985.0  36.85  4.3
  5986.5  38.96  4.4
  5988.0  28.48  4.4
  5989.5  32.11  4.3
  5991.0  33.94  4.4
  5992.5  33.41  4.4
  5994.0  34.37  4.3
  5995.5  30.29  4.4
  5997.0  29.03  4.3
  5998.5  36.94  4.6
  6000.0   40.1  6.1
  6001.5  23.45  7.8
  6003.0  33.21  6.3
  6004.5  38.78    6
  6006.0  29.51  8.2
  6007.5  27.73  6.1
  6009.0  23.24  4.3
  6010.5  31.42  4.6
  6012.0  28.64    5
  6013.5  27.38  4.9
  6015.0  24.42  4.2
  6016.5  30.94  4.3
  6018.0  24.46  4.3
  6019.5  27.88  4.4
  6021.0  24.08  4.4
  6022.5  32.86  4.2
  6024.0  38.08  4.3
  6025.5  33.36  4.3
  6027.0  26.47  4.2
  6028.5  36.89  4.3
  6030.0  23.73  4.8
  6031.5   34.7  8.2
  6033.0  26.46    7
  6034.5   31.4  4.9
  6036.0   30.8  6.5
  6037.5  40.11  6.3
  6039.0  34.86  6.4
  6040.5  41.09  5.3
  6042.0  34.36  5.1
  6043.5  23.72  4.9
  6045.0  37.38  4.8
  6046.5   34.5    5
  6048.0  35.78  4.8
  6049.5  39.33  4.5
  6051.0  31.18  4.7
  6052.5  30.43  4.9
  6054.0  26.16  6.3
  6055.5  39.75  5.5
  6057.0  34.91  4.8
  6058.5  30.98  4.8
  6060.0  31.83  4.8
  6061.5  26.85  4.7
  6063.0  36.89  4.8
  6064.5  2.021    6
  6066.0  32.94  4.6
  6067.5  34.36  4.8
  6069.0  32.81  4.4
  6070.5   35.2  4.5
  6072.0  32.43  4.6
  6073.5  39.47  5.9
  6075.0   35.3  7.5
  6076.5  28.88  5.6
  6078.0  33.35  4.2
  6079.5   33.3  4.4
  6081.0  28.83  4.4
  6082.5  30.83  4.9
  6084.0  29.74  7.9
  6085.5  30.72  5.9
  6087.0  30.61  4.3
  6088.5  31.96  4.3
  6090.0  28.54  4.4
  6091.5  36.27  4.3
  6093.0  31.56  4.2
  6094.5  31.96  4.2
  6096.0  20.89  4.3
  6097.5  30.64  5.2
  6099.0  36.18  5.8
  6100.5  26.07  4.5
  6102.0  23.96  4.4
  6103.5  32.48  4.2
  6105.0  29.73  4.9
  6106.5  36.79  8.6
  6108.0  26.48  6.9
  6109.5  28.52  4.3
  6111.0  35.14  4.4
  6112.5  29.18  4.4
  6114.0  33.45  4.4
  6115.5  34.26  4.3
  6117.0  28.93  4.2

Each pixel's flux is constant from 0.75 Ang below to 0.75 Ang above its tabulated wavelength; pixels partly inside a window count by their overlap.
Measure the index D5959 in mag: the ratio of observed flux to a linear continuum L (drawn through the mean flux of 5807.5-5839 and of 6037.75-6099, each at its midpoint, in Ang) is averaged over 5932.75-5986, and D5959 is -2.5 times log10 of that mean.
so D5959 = 0.03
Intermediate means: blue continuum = 32.2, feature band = 31.3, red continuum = 31.9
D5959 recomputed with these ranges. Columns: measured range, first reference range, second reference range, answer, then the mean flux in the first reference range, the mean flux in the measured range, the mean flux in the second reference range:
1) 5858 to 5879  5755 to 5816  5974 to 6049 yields -0.034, 33.1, 33.7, 32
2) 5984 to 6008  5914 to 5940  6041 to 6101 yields -0.028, 32.6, 32.9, 31.5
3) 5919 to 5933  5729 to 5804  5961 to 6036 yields -0.099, 33.4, 34.7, 30.9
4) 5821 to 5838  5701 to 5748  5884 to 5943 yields 0.057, 33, 30.8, 32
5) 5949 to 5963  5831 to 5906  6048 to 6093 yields 0.059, 32.1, 30.2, 31.7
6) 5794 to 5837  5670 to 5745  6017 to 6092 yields 0.031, 33.8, 32.2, 31.8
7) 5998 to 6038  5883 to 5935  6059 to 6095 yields 0.034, 32.2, 30.5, 31.1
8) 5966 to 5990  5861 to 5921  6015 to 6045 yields -0.021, 32.5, 32.4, 31.4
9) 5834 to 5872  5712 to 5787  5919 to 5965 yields 0.041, 34.2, 31.8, 31.9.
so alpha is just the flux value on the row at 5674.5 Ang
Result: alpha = 40.24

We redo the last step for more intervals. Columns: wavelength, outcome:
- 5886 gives 17.6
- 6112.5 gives 29.18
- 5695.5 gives 39.19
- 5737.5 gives 33.82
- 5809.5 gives 33.09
